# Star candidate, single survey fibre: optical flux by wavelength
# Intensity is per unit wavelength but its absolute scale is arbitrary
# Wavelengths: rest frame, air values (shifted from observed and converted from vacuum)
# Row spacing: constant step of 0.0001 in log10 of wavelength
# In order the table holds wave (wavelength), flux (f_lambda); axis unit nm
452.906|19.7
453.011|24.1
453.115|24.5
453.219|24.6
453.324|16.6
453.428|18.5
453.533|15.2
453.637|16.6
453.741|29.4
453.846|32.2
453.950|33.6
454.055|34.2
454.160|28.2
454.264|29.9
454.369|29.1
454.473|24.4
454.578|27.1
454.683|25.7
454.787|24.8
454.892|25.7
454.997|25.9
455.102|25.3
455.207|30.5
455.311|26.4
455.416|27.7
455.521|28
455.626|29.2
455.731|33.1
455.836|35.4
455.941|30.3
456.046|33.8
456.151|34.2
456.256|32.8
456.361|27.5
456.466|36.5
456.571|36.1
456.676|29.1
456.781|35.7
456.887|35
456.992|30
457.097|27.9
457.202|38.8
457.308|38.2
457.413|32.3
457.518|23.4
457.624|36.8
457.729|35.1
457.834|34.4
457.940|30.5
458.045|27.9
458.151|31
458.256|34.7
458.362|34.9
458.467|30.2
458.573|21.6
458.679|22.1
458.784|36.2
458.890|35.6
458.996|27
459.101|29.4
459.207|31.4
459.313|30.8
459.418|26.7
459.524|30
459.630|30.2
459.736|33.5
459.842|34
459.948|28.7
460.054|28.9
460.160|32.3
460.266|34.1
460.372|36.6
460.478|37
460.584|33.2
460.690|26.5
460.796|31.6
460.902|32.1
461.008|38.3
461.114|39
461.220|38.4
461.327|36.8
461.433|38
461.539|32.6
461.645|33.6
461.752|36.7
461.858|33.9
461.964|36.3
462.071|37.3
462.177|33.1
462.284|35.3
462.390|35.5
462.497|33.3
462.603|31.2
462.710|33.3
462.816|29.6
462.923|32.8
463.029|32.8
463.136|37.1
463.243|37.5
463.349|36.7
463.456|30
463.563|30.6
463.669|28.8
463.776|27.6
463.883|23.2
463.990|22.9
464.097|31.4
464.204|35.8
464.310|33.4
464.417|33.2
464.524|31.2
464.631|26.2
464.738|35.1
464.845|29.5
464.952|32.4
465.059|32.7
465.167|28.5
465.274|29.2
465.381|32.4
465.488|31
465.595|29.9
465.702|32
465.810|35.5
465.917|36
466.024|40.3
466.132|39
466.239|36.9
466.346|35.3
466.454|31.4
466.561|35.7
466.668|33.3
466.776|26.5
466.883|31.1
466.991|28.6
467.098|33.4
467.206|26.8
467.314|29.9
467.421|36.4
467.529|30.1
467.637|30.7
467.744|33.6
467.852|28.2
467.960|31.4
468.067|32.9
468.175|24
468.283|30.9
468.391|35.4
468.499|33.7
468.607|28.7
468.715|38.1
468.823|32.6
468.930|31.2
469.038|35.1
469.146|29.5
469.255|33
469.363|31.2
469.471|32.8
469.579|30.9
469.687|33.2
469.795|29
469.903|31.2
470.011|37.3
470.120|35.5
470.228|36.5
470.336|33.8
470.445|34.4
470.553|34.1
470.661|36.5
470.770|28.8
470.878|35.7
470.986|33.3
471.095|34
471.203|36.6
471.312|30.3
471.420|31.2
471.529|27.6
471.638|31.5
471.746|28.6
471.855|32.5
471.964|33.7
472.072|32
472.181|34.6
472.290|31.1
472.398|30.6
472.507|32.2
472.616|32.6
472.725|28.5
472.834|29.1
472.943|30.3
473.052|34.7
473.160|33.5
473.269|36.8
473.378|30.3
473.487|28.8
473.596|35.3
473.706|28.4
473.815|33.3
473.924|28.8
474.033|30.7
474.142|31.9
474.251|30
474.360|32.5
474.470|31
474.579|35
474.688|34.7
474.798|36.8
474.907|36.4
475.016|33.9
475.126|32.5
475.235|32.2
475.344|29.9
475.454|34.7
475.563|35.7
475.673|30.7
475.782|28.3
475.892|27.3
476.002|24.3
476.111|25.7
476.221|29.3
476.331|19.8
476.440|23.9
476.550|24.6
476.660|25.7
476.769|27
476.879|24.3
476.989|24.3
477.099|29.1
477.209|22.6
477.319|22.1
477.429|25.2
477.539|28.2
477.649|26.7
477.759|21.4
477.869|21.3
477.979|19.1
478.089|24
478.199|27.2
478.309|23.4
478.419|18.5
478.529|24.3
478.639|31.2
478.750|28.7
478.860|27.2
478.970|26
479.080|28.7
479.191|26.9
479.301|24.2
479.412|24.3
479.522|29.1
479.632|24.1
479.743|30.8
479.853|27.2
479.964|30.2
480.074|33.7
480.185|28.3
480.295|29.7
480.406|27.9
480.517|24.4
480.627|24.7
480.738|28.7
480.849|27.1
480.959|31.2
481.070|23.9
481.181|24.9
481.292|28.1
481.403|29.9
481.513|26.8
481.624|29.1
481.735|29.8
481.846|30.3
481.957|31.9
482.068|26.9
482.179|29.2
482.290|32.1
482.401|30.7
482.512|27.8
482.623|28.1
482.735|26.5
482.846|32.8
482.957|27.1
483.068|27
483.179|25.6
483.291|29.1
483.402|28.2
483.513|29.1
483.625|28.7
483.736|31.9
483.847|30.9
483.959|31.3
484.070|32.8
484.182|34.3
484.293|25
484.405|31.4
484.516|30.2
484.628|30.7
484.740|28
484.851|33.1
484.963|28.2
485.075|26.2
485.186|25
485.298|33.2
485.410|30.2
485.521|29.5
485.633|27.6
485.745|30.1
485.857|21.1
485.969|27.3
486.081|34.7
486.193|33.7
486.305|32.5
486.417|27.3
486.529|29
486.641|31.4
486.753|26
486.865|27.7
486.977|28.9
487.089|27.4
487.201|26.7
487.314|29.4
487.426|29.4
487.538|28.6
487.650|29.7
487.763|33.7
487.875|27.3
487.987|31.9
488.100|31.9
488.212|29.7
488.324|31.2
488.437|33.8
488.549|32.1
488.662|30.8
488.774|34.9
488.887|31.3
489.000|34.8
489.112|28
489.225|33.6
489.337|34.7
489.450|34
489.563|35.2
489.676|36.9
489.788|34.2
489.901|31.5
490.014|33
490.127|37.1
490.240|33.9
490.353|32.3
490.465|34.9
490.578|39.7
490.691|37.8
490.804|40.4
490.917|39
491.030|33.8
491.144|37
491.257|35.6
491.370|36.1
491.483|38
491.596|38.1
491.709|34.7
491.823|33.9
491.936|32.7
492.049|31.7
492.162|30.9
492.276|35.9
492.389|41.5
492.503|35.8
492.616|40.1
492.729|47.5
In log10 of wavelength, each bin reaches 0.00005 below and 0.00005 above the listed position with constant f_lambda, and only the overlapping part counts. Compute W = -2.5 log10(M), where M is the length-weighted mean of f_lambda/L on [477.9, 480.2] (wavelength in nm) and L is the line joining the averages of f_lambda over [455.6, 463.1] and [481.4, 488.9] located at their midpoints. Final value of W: 0.15 mag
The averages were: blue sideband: 32.7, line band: 26.4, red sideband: 29.6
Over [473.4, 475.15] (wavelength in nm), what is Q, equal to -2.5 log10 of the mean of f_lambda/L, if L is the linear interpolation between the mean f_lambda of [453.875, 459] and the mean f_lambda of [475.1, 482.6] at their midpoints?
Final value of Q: -0.16 mag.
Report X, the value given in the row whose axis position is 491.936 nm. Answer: 32.7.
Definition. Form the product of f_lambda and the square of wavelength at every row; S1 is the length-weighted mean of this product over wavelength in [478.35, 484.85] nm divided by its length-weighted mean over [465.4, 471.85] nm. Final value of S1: 0.9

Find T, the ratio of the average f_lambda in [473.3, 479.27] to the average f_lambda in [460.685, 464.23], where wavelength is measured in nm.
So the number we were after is 0.85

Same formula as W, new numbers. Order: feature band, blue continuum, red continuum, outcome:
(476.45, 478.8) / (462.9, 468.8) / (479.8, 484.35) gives 0.20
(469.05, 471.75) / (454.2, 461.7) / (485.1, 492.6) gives -0.03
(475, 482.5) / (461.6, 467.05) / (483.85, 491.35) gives 0.17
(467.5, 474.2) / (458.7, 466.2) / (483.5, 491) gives 0.00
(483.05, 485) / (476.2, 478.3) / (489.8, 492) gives 0.01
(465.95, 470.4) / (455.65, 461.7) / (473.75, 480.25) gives -0.09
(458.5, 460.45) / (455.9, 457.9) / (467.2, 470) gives 0.07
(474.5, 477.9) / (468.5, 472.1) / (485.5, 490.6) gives 0.15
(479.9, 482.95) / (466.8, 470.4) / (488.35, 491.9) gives 0.18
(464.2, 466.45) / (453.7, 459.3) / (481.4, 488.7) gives -0.09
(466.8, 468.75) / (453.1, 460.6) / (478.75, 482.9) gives -0.07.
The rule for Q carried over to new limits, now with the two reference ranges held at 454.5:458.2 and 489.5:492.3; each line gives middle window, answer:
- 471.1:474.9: 0.03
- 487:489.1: 0.14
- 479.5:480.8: 0.20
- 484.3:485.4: 0.18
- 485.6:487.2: 0.20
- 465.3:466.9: -0.05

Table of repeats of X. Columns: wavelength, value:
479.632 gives 24.1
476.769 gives 27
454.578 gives 27.1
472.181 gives 34.6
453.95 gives 33.6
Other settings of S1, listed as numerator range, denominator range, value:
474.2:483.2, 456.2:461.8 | 0.93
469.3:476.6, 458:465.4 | 1.03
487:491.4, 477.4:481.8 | 1.29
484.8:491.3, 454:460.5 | 1.17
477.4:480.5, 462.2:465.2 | 0.89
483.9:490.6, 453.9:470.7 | 1.07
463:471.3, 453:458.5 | 1.15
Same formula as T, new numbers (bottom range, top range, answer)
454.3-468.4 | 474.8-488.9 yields 0.89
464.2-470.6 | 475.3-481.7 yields 0.82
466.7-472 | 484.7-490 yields 0.95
